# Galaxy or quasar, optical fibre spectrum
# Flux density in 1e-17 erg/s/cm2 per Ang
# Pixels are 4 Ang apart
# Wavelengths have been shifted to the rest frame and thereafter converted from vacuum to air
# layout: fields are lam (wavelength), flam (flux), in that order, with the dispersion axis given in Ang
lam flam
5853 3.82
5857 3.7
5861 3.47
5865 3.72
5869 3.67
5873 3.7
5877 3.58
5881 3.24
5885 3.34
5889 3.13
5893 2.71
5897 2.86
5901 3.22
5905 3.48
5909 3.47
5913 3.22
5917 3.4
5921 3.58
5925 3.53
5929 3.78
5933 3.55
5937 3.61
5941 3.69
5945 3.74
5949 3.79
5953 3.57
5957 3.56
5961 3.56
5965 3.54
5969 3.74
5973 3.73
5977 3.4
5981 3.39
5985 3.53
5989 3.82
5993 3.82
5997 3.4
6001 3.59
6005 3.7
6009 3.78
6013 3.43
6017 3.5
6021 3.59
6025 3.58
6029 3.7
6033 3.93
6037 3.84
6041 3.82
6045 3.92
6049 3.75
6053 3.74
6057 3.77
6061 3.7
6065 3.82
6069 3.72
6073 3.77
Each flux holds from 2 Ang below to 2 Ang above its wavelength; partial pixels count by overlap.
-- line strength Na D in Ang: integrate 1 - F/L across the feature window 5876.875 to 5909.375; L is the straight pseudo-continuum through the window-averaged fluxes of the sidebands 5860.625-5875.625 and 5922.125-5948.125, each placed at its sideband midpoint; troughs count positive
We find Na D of 4.1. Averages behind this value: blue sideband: 3.66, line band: 3.19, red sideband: 3.65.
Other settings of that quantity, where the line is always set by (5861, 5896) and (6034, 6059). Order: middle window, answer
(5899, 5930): 0.2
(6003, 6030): 0.9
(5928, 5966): -0.9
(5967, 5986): 0.4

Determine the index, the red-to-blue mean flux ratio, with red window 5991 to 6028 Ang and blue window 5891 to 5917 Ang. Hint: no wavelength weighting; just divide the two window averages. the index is 1.13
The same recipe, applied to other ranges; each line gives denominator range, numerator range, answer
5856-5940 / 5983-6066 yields 1.08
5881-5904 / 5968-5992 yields 1.17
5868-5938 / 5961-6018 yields 1.06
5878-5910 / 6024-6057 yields 1.19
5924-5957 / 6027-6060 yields 1.04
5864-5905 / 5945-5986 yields 1.08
